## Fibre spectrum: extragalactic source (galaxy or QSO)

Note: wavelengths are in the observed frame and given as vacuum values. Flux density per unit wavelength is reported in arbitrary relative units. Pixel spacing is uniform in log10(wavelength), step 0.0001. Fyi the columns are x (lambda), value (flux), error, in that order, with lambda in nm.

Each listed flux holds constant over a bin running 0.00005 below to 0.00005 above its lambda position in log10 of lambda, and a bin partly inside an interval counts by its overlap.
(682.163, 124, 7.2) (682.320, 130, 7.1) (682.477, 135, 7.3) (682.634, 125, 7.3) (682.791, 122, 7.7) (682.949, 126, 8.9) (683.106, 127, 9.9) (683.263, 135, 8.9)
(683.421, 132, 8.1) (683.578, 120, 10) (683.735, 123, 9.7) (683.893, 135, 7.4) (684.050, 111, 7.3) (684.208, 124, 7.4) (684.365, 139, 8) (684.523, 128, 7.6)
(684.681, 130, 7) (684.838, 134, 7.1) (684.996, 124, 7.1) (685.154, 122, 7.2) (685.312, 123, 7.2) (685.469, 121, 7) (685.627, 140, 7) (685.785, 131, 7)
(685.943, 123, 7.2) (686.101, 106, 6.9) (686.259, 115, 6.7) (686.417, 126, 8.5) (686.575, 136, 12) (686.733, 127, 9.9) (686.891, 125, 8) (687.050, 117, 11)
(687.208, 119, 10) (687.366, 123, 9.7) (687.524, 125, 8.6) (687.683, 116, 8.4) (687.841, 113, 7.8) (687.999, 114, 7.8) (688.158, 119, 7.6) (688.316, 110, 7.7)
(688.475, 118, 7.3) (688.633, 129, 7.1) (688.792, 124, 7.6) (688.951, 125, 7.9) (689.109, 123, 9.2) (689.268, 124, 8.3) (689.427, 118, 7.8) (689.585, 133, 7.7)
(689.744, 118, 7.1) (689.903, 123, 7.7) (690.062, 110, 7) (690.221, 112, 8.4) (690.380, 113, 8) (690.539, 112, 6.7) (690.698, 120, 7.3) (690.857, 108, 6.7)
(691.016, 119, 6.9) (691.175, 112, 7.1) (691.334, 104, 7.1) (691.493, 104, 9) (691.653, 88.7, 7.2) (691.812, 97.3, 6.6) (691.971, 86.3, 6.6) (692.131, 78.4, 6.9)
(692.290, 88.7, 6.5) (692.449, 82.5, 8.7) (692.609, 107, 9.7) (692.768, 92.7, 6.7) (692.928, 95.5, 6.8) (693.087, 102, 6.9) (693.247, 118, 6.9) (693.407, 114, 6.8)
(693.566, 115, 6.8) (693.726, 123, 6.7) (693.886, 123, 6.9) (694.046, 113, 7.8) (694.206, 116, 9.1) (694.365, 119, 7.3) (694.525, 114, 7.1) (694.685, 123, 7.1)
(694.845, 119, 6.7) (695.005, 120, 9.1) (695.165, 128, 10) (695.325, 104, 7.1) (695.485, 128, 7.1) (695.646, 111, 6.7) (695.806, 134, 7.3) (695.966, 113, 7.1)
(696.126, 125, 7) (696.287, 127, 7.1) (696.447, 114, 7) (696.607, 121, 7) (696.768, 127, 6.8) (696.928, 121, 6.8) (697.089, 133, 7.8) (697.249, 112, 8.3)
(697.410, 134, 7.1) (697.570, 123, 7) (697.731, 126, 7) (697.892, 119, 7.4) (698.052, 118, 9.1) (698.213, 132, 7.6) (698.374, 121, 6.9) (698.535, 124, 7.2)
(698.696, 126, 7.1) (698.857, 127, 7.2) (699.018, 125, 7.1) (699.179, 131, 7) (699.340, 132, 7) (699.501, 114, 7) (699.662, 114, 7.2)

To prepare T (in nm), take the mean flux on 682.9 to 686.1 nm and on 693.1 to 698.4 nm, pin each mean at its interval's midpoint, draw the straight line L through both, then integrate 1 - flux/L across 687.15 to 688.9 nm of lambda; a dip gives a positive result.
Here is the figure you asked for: 0.08 nm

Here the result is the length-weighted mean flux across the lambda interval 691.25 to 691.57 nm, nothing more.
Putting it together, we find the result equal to 104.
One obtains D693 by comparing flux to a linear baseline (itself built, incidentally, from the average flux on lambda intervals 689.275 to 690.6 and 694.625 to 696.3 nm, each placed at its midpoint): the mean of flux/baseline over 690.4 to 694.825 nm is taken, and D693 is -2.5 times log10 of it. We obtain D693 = 0.12 mag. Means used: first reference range 118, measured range 107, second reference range 121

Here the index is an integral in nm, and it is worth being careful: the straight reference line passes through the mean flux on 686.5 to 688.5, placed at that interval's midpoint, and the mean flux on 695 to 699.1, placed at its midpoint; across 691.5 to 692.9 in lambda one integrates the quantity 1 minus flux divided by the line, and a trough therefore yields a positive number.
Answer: 0.350 nm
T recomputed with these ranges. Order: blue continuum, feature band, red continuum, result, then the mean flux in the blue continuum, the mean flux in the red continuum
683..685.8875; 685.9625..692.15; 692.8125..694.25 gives 0.24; 128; 113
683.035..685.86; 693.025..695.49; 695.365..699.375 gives 0.15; 128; 124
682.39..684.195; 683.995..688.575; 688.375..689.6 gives 0.08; 126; 124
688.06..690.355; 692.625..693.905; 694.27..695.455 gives 0.10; 120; 119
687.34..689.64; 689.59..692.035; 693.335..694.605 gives 0.20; 121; 117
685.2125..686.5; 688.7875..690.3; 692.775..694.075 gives -0.04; 123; 112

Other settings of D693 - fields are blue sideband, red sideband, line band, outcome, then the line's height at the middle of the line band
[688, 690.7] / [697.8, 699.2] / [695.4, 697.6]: 0.00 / 123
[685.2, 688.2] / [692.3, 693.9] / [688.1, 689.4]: -0.04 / 117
